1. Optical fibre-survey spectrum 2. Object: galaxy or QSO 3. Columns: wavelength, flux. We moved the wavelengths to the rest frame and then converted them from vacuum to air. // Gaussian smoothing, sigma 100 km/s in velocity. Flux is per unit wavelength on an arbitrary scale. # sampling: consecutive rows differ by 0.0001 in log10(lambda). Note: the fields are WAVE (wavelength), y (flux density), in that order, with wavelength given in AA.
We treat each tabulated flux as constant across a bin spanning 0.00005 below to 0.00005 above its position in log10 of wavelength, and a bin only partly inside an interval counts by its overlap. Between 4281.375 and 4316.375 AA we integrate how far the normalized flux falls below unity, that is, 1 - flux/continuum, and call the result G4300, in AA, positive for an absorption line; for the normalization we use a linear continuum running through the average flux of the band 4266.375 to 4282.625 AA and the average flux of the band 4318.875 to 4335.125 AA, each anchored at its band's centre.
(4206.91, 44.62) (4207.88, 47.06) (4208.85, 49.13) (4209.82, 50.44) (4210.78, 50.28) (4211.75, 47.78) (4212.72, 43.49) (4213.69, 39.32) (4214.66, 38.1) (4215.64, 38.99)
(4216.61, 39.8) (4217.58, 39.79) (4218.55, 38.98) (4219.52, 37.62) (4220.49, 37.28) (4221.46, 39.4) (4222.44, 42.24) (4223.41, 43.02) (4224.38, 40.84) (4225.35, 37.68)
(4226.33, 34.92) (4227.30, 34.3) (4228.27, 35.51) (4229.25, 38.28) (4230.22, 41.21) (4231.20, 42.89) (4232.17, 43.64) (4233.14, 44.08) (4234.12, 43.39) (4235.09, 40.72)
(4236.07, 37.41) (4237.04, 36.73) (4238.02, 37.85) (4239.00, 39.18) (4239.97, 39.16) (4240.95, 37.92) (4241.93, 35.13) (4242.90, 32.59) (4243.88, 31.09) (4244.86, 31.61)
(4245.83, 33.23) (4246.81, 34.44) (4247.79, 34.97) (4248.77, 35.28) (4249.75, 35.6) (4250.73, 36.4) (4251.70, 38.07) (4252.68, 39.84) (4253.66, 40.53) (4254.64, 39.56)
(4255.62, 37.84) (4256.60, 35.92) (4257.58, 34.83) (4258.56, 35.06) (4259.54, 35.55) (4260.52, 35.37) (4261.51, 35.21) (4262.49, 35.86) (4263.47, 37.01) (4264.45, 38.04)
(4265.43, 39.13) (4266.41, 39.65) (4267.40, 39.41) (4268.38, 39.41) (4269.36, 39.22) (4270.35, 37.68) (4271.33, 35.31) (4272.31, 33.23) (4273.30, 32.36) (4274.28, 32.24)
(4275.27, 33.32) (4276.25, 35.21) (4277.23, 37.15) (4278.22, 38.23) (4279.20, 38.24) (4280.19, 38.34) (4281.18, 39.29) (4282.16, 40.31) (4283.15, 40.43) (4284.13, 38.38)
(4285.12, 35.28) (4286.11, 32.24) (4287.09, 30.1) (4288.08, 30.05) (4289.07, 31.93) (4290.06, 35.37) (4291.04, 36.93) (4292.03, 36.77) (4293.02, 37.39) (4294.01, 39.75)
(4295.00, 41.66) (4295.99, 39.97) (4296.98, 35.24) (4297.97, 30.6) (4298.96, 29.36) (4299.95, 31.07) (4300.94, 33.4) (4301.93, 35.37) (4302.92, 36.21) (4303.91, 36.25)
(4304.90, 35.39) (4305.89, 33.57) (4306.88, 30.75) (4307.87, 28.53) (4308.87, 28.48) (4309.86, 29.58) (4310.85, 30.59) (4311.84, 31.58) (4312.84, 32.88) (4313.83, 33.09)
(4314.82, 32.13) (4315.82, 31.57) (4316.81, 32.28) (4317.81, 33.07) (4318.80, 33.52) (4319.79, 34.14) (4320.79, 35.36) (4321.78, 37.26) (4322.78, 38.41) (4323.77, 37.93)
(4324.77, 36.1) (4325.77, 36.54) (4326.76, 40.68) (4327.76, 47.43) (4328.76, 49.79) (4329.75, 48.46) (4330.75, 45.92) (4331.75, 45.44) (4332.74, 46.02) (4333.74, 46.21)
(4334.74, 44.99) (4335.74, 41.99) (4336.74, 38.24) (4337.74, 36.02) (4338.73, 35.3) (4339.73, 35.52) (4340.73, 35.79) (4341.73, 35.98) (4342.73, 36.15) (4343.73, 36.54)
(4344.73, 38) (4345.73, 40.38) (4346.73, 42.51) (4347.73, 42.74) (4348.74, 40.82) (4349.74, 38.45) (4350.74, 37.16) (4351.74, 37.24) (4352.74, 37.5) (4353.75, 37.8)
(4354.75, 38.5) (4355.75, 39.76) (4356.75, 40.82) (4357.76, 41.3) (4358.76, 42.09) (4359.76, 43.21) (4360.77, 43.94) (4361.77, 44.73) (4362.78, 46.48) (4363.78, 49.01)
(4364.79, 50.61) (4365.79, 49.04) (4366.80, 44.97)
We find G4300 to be 4.4 AA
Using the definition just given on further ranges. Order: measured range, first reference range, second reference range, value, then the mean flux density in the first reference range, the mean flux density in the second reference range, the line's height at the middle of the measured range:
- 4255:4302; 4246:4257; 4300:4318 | -1.6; 37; 32.4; 34.9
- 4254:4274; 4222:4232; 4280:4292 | 0.1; 39.2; 35.7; 37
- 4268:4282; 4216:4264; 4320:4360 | 0.8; 37.7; 40.1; 38.5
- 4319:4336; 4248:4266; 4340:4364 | -1.1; 36.9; 40.1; 39.3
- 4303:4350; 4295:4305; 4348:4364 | 0.4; 34.6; 41.1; 37.7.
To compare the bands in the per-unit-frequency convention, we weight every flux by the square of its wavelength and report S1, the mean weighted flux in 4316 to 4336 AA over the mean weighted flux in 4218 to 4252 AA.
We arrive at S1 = 1.1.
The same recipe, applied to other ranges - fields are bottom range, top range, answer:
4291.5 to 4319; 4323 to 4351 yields 1.23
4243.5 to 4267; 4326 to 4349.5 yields 1.18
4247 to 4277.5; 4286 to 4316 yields 0.93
